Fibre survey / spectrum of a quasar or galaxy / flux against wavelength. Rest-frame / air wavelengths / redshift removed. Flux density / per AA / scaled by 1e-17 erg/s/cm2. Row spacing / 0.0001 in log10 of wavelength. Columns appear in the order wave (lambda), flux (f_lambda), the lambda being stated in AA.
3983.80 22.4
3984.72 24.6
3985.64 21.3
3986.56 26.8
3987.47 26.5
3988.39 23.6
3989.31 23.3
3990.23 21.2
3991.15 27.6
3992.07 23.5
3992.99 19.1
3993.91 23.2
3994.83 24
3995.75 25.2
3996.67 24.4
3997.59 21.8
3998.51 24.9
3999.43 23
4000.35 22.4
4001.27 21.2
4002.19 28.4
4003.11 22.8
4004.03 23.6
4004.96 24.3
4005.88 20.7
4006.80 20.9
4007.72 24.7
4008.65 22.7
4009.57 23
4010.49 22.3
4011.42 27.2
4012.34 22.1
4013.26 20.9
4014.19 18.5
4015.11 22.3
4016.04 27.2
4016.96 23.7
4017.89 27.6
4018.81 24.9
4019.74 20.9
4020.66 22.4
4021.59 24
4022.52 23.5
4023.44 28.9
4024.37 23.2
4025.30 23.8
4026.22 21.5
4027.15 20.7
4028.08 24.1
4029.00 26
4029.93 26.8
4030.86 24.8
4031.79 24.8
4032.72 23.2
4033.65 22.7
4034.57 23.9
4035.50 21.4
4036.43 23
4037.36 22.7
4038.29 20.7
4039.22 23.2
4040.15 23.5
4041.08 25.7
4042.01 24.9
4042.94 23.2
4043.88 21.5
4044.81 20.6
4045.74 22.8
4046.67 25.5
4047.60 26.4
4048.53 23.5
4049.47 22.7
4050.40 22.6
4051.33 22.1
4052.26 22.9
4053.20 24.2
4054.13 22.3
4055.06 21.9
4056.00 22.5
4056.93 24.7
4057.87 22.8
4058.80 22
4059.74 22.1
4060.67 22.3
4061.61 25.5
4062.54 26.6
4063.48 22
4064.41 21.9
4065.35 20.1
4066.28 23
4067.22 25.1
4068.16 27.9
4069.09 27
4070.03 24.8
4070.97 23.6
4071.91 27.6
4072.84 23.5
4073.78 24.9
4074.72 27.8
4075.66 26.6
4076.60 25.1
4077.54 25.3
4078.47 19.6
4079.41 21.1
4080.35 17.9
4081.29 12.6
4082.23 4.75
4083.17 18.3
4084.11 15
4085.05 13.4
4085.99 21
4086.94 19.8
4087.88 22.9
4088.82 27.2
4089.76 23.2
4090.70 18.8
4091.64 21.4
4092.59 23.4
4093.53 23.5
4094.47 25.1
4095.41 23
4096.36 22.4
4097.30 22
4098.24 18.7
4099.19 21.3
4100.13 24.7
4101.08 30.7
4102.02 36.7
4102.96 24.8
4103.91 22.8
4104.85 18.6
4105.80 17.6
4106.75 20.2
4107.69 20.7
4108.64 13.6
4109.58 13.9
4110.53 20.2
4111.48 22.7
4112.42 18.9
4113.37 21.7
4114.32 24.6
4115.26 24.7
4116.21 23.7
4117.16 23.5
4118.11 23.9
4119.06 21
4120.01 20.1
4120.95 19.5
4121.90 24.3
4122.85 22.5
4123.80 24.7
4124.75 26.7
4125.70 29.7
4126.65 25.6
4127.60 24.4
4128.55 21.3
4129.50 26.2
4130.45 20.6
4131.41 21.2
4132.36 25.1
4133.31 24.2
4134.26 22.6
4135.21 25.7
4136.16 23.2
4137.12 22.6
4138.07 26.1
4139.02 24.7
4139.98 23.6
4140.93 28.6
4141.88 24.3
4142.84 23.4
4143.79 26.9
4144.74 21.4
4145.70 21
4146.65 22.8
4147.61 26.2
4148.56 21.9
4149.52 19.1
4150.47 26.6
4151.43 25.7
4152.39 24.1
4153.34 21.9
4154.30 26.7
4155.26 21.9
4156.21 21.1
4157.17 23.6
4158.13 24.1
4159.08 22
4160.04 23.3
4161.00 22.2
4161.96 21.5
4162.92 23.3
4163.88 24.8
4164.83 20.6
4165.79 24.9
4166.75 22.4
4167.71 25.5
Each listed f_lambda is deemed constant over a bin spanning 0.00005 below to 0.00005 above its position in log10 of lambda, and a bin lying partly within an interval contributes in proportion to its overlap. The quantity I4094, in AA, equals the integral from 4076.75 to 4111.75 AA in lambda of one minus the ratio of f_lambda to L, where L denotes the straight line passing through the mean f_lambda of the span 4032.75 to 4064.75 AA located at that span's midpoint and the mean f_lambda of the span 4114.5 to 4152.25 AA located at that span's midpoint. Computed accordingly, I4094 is 4.0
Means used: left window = 23.1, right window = 23.8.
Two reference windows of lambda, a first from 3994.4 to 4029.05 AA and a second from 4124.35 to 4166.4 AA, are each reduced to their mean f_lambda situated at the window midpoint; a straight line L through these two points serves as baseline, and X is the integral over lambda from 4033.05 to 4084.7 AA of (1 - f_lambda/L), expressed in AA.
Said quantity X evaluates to 2.0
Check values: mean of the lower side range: 23.5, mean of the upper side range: 23.8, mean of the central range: 22.7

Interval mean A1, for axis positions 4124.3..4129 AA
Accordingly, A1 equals 25.6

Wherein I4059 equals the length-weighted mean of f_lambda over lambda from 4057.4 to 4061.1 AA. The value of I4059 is 22.3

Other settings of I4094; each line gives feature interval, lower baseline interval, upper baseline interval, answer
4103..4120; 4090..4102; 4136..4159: 1.98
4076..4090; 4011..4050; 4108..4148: 2.51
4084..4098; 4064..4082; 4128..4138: 1.00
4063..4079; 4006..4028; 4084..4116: -1.50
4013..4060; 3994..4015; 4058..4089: -1.59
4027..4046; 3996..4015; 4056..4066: -0.32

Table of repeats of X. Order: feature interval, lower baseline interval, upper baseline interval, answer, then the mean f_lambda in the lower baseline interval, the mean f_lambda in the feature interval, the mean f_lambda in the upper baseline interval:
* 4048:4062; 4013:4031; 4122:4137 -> 0.6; 23.8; 22.9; 24.2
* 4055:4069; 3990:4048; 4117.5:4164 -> 0.0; 23.5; 23.5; 23.6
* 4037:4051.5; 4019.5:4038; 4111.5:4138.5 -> 0.2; 23.6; 23.2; 23.5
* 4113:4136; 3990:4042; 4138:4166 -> -0.1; 23.5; 23.7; 23.6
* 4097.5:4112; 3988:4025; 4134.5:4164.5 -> 1.1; 23.5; 21.8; 23.7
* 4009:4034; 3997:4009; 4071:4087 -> -1.4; 23.2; 23.7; 20.3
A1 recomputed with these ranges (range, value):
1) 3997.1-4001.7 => 22.7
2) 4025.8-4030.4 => 23.8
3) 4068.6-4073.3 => 25.4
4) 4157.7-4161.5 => 22.9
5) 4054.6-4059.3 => 22.7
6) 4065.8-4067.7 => 24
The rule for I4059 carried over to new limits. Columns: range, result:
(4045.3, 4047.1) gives 24.2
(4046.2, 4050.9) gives 24.1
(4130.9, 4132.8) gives 23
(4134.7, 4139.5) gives 24.4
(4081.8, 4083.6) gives 11.5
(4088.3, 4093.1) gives 22.8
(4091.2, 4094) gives 22.8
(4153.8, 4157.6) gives 23.3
